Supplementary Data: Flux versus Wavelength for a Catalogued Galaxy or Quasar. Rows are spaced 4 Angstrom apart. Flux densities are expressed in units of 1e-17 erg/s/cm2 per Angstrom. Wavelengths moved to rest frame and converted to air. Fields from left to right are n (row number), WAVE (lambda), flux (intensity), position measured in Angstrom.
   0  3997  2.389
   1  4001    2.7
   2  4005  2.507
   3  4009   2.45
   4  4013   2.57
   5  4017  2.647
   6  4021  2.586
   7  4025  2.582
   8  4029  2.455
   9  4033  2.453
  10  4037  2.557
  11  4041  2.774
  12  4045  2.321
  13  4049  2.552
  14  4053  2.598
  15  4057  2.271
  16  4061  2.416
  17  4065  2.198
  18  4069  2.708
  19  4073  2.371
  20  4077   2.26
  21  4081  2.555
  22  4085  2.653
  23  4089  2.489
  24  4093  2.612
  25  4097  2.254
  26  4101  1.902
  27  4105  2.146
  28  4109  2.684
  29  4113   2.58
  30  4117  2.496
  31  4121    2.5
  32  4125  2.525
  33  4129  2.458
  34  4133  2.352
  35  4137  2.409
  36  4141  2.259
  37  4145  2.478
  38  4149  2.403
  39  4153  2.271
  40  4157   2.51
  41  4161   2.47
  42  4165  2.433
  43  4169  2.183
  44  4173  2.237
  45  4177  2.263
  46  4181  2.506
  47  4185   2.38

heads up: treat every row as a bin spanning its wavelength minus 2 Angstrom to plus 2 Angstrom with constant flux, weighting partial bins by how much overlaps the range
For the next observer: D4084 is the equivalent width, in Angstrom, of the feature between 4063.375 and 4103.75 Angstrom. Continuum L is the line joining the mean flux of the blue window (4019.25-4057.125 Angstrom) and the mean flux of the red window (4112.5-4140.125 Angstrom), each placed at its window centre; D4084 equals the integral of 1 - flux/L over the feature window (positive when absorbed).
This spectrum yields 1.5 Angstrom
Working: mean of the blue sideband 2.53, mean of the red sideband 2.46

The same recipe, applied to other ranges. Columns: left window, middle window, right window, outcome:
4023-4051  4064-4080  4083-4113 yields 0.3 Angstrom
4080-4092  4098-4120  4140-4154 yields 1.1 Angstrom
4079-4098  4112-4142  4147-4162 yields 0.1 Angstrom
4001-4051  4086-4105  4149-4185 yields 1.1 Angstrom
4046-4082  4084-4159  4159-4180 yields -1.4 Angstrom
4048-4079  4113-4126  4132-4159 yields -0.7 Angstrom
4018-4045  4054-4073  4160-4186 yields 0.8 Angstrom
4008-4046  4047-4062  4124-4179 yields 0.3 Angstrom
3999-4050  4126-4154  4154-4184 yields 0.2 Angstrom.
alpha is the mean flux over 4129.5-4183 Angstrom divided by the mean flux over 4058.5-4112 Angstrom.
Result 0.99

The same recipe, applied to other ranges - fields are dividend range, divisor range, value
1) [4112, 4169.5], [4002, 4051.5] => 0.95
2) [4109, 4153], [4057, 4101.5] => 1.02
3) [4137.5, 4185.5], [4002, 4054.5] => 0.93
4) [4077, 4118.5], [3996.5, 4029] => 0.95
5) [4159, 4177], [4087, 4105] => 1.01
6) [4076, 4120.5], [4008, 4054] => 0.95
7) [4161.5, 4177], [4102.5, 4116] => 0.94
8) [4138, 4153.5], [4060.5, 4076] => 0.98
